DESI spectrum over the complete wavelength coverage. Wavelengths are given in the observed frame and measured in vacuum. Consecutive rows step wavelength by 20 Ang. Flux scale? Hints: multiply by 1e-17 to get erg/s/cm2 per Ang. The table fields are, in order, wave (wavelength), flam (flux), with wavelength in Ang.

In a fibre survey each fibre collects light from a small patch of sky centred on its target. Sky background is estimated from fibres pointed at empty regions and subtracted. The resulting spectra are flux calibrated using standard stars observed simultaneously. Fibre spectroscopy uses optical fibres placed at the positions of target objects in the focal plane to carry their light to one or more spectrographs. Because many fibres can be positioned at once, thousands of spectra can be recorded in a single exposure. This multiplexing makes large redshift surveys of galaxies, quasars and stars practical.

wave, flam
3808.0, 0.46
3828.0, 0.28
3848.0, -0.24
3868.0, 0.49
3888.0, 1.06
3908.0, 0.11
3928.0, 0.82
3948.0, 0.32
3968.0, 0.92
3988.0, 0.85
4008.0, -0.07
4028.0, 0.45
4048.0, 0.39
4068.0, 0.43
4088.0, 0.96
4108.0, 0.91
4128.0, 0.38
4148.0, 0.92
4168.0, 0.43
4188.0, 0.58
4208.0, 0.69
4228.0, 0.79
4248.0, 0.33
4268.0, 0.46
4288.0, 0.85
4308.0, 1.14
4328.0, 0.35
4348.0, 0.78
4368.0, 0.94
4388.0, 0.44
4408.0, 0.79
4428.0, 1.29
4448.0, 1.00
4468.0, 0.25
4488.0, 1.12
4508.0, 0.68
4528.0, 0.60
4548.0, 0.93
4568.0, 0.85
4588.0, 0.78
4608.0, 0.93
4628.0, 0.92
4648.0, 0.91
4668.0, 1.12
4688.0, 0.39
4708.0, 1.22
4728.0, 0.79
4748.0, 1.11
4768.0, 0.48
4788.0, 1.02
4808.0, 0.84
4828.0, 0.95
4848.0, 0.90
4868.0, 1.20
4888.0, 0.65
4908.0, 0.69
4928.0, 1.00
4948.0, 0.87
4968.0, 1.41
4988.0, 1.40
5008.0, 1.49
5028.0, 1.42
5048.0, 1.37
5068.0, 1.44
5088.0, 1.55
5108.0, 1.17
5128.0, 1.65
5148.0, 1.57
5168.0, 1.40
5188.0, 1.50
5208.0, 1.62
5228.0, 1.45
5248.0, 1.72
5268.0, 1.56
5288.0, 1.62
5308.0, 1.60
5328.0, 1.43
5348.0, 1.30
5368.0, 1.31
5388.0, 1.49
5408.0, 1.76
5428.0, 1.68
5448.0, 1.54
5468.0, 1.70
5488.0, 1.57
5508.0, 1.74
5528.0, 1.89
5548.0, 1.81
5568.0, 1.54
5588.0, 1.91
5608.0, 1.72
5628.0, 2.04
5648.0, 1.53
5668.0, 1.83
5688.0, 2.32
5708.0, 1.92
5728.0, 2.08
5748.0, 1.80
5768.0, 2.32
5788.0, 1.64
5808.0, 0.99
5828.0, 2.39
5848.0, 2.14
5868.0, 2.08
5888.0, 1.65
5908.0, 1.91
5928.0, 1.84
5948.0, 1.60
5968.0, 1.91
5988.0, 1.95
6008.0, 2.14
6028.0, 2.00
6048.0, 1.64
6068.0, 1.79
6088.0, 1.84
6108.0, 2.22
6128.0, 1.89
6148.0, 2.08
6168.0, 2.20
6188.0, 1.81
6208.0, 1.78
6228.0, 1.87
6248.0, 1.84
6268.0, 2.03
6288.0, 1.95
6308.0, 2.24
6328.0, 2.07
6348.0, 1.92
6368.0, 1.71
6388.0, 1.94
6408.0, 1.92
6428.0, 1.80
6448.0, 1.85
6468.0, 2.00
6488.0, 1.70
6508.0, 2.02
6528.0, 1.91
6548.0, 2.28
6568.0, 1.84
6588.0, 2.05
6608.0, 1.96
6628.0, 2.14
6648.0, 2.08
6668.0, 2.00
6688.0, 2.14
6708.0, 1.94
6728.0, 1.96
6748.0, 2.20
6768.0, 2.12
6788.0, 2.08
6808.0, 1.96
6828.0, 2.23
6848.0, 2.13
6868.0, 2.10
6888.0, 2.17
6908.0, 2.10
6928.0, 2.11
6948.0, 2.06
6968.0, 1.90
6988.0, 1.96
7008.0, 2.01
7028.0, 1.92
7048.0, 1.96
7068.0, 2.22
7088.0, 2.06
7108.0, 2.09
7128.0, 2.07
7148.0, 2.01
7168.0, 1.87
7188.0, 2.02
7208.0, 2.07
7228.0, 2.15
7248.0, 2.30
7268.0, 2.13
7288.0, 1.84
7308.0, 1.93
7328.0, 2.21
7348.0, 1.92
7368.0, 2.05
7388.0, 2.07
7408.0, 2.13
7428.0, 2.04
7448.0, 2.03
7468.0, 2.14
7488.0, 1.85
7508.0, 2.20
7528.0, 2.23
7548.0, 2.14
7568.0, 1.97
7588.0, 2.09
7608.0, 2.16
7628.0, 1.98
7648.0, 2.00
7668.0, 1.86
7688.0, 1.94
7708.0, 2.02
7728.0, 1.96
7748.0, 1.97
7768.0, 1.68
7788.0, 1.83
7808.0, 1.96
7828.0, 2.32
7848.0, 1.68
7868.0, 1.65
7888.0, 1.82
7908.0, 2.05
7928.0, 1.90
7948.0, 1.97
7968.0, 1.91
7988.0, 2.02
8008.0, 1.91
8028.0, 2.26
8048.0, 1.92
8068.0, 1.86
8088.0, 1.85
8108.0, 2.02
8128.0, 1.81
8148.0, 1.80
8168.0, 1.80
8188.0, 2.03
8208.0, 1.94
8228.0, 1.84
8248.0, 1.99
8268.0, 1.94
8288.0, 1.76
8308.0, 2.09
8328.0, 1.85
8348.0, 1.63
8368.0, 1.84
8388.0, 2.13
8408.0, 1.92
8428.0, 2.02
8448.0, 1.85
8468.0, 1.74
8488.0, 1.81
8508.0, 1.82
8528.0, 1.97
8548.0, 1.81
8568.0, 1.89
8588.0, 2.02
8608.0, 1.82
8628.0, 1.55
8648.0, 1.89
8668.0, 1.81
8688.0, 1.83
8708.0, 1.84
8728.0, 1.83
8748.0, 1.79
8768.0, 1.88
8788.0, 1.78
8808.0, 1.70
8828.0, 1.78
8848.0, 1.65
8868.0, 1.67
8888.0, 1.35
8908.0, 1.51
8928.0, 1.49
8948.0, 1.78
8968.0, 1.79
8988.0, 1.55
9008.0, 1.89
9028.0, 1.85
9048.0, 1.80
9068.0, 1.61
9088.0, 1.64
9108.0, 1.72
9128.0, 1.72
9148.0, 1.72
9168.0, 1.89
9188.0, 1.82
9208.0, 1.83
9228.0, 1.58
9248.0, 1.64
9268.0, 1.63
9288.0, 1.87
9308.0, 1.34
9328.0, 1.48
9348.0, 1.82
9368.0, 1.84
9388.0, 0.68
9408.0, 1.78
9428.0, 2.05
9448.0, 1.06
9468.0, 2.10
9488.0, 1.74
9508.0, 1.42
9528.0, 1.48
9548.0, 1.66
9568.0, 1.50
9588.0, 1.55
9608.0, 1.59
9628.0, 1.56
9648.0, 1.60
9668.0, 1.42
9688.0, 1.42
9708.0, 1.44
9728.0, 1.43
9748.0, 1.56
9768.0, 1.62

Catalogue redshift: 0.24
